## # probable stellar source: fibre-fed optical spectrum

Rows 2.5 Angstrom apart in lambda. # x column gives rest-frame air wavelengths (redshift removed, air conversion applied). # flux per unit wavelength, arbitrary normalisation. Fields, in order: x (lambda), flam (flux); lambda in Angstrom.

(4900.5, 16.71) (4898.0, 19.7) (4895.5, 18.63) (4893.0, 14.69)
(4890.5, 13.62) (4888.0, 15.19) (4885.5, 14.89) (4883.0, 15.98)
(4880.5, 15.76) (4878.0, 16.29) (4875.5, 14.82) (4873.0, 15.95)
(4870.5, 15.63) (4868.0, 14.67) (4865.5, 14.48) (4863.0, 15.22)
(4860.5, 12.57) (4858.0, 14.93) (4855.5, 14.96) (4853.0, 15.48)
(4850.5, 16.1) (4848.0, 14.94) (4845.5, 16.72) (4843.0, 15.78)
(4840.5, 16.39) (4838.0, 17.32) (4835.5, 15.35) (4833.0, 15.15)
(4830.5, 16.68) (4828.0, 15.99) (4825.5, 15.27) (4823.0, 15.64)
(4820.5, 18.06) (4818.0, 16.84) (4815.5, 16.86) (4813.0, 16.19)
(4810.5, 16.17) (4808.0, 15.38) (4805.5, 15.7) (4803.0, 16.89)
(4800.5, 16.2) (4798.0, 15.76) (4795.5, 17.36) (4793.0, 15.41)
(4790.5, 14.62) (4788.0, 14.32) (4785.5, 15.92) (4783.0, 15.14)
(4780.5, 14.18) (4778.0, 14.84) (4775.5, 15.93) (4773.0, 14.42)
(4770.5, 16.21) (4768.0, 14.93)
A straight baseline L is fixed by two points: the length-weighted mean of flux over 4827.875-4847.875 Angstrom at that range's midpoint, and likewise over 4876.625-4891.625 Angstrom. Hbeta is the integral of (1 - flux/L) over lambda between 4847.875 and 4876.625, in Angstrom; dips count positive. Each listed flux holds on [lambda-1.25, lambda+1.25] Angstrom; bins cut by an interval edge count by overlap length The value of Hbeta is 1.3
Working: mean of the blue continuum 16.1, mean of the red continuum 15.3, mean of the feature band 15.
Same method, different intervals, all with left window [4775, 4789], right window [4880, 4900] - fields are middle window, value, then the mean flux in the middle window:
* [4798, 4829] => -1.8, 16.2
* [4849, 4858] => 0.2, 15.4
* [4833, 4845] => -0.4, 16.1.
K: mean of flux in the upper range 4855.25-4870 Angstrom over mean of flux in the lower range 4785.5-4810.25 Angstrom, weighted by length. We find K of 0.92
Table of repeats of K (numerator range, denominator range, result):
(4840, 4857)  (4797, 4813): 0.98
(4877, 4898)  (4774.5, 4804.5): 1.02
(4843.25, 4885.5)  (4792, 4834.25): 0.94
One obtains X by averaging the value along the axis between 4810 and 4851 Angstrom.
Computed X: 16.2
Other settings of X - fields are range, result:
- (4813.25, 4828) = 16.5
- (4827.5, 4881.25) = 15.5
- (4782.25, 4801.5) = 15.6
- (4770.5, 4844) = 15.9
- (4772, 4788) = 15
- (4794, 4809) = 16.2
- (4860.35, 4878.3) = 15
